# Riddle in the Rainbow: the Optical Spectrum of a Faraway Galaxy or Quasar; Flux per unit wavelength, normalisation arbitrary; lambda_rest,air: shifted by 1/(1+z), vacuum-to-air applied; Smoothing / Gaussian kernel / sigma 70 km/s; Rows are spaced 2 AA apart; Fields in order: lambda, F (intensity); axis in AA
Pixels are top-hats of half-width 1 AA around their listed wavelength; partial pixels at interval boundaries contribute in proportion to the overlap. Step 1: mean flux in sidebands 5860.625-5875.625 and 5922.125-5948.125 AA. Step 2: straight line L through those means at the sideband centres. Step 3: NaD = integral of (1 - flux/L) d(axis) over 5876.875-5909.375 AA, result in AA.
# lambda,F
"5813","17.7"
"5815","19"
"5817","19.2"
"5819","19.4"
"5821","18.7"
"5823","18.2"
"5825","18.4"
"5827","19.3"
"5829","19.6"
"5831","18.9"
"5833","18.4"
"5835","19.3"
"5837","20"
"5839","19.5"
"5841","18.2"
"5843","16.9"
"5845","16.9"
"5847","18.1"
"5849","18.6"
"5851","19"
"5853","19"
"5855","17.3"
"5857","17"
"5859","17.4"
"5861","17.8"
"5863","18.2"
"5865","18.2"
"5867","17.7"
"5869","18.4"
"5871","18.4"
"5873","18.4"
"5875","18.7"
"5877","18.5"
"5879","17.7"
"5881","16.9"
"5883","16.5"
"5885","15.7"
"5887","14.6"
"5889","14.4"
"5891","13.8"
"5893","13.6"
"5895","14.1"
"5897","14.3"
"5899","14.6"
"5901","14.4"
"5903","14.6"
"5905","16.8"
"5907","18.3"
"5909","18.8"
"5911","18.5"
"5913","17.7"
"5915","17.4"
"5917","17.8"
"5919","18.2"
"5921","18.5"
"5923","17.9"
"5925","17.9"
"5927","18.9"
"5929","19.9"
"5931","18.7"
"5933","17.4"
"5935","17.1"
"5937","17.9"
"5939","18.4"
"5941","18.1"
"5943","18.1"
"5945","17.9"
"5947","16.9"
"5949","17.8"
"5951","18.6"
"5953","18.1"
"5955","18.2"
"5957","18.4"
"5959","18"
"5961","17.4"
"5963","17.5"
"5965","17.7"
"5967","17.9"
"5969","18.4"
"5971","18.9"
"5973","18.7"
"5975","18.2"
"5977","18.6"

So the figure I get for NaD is 4.6 AA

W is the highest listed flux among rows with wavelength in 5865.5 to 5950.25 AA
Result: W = 19.9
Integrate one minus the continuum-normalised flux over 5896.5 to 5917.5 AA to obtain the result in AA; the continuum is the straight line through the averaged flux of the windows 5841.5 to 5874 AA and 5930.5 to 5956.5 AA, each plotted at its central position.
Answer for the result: 1.5 AA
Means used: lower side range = 18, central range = 16.7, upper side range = 17.9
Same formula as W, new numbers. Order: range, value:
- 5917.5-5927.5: 18.9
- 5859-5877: 18.7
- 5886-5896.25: 14.6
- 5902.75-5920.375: 18.8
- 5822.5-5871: 20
